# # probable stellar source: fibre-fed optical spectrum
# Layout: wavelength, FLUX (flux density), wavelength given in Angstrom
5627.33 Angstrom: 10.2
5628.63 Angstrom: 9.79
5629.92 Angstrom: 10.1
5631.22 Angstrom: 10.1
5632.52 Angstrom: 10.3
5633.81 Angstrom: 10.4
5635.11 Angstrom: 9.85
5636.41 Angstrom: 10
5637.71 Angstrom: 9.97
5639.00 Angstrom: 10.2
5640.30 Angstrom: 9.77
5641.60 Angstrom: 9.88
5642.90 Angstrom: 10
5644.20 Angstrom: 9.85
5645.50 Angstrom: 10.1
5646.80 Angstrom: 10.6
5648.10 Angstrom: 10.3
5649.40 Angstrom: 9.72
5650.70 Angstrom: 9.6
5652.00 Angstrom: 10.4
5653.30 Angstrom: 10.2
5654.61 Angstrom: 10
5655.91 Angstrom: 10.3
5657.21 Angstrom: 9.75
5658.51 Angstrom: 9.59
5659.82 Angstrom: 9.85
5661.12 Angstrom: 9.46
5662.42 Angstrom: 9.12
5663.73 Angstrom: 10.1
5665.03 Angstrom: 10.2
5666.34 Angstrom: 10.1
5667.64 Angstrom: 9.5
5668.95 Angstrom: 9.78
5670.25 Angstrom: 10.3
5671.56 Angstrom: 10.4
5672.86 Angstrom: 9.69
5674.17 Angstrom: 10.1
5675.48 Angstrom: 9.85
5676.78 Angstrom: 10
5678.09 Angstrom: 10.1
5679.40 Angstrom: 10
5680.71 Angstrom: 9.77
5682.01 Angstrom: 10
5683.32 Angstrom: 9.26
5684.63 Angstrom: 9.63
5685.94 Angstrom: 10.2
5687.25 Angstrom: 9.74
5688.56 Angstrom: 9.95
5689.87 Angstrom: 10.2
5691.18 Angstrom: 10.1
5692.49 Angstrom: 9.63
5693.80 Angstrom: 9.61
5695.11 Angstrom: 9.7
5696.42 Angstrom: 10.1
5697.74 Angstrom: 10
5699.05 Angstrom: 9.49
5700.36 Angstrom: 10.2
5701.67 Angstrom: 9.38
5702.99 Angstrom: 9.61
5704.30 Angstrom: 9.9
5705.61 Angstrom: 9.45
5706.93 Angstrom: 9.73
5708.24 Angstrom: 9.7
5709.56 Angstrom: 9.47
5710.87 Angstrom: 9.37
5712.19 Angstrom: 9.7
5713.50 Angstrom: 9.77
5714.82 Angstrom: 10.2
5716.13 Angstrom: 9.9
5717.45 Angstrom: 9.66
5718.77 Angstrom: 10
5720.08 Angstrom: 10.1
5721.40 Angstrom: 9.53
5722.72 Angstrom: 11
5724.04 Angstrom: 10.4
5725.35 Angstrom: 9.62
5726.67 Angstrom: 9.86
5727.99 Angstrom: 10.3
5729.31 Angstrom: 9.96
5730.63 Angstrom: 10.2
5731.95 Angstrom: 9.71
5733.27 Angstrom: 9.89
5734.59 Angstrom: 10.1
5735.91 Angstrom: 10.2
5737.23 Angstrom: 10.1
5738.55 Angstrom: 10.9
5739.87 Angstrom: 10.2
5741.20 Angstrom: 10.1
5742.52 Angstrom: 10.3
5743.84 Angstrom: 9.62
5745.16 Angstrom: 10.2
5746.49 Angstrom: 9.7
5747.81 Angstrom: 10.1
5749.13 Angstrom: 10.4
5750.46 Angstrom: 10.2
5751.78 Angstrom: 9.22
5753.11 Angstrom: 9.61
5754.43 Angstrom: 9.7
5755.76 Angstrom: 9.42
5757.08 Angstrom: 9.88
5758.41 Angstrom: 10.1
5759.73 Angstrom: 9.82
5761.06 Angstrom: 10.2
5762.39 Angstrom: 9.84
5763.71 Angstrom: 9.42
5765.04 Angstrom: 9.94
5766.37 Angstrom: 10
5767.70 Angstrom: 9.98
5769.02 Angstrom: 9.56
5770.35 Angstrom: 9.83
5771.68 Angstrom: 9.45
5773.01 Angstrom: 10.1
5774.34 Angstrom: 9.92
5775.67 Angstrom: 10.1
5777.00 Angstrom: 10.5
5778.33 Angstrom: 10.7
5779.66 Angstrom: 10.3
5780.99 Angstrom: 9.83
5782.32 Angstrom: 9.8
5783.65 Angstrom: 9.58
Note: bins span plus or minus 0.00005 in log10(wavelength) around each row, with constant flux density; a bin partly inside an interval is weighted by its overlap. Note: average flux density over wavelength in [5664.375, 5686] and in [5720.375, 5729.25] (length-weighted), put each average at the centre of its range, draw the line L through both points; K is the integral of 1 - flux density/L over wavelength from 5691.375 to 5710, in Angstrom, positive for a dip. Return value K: 0.5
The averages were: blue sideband 9.93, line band 9.72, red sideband 10.1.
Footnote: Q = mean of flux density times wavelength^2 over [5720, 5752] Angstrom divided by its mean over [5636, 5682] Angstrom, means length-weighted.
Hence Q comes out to 1.04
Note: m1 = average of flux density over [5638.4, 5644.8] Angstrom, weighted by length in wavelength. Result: 9.93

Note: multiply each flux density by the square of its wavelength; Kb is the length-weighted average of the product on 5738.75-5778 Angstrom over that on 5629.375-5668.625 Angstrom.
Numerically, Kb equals 1.03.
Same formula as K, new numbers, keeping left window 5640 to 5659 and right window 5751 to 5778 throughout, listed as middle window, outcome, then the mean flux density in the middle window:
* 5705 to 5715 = 0.28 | 9.64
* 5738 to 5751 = -0.39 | 10.2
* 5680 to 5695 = 0.20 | 9.83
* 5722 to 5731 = -0.26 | 10.2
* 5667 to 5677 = 0.03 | 9.95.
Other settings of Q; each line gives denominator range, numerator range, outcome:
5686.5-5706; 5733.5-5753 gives 1.04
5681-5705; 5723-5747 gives 1.04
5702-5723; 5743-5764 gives 1.02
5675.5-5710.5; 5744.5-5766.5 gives 1.03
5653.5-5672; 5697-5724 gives 1.01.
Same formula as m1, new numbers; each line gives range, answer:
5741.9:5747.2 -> 9.96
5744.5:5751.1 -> 10.1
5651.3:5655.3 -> 10.2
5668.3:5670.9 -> 10.1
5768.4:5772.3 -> 9.61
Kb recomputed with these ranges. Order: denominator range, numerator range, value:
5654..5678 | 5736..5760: 1.04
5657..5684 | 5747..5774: 1.03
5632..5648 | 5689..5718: 0.99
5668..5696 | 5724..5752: 1.04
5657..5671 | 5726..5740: 1.06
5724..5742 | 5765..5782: 1.01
